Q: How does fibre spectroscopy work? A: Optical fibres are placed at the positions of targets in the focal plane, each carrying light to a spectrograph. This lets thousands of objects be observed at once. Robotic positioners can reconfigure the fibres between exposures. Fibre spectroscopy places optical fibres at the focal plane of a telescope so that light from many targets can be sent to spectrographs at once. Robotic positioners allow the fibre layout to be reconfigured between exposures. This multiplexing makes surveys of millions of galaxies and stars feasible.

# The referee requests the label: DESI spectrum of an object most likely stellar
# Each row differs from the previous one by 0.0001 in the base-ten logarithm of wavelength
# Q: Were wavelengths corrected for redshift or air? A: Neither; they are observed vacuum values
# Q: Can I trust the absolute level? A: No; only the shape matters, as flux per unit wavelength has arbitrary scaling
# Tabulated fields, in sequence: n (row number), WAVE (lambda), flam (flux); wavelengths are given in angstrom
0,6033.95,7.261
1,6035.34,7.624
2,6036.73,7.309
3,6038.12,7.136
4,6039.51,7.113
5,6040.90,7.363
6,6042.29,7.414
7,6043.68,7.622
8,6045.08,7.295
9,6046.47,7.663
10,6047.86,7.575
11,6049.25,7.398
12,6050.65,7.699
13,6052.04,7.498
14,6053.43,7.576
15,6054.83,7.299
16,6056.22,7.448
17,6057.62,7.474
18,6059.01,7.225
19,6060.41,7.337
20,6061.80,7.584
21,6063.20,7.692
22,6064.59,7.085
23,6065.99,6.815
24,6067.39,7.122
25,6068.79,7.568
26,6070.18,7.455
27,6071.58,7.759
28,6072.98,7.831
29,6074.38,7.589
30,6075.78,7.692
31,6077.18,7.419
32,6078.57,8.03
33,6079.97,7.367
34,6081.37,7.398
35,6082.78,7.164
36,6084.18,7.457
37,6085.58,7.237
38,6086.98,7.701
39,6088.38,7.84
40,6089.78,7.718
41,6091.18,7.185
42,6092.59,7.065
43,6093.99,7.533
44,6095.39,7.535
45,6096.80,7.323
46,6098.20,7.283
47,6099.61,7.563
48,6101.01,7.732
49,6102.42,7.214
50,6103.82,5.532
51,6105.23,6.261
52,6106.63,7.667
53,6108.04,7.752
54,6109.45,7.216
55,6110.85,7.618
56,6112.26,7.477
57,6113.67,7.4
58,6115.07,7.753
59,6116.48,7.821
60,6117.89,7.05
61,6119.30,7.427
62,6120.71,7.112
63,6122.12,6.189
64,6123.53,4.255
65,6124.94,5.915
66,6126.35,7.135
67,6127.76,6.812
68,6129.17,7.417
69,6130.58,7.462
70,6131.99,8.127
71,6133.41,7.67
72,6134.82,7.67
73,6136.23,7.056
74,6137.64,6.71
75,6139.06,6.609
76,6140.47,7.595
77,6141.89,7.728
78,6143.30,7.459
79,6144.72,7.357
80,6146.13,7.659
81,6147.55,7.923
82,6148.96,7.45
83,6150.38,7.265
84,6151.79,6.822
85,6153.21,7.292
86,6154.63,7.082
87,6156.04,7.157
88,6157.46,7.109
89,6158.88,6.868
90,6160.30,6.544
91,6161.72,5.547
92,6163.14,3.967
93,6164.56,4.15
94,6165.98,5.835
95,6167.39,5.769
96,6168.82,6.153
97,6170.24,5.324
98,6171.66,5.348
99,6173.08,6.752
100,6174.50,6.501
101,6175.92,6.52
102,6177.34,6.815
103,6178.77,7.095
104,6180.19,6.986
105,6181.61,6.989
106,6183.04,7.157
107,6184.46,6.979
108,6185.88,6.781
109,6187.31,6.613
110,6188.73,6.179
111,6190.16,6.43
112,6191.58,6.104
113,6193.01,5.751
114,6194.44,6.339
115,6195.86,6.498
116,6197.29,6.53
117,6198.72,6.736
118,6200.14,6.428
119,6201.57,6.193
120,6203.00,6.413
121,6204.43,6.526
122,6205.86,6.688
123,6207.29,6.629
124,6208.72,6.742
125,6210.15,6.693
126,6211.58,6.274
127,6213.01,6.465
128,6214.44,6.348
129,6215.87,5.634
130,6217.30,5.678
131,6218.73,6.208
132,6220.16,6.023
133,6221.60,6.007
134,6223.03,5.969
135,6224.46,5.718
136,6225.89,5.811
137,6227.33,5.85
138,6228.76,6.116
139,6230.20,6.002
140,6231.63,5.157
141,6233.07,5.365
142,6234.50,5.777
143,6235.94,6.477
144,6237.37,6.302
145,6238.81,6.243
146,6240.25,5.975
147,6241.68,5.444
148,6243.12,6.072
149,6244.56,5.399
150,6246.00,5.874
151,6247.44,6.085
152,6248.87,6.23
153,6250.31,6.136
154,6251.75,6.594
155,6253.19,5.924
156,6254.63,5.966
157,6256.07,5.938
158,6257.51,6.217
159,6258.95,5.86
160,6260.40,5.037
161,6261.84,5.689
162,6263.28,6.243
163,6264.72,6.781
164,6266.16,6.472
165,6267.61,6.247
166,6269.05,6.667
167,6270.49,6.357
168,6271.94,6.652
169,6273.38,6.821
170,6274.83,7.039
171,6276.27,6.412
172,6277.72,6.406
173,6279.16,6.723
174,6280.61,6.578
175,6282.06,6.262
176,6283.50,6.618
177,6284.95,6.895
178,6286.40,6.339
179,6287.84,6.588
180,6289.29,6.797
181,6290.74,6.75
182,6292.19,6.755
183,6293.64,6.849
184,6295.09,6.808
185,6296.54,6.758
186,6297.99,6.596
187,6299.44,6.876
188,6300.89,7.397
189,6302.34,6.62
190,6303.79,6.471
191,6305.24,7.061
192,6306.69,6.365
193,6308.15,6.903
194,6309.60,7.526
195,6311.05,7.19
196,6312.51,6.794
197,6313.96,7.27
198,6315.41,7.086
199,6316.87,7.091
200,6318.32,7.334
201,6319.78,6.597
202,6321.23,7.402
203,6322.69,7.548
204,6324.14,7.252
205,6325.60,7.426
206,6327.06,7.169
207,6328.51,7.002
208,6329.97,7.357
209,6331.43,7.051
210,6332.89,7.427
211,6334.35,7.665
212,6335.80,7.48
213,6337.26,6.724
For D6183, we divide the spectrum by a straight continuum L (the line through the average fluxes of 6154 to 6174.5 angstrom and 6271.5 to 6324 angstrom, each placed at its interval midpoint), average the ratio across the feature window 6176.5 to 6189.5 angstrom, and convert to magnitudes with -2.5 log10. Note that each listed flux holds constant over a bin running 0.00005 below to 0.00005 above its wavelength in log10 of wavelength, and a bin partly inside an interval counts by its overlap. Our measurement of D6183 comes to -0.12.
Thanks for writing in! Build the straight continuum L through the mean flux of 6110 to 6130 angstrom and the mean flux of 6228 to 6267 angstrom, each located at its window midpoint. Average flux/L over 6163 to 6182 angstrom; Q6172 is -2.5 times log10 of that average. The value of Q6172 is 0.08 mag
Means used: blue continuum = 6.96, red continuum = 5.98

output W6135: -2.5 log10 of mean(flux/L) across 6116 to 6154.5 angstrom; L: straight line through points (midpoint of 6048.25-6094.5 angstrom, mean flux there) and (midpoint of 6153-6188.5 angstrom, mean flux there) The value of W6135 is -0.06 mag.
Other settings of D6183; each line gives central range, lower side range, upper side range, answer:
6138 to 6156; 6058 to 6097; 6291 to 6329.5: 0.00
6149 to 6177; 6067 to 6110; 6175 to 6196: 0.09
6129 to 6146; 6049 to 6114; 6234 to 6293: -0.05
